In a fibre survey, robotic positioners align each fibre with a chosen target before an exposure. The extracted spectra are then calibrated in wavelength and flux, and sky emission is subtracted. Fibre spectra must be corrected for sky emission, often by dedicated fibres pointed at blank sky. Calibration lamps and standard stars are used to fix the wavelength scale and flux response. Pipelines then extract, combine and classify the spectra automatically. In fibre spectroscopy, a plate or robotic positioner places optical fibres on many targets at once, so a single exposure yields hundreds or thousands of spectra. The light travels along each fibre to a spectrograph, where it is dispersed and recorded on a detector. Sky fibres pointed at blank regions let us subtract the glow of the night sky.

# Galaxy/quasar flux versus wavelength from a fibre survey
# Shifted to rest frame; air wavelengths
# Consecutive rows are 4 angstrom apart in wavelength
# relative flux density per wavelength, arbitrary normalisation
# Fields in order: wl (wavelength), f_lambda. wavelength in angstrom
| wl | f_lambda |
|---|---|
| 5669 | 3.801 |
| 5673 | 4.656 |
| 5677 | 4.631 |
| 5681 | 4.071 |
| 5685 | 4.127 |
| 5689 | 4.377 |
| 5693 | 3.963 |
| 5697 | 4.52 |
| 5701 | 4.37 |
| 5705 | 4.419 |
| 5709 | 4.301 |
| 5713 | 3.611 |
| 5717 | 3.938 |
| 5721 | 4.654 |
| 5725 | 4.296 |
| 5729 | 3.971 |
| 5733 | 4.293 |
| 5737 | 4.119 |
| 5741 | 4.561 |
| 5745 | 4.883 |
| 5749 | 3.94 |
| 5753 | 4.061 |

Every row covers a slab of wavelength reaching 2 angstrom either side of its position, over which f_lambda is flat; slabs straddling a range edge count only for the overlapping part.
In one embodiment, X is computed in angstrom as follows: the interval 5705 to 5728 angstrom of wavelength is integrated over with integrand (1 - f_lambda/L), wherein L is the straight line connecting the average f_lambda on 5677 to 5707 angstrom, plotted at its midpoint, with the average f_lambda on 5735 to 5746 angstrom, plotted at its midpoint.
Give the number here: 1.13 angstrom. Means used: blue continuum 4.29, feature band 4.17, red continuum 4.49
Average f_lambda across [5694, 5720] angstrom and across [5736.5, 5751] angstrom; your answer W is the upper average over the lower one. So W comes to 1.0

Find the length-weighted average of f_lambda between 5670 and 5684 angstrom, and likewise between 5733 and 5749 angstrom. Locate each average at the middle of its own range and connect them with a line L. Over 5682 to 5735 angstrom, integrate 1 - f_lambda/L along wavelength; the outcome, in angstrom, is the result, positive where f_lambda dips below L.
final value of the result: 2.23 angstrom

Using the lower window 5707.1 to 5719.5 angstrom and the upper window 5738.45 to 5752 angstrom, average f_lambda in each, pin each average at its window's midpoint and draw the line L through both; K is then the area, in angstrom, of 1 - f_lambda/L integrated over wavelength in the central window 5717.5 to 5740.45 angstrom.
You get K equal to -0.4 angstrom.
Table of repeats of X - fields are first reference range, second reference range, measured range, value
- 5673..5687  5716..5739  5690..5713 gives 0.14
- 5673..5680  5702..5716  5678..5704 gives 0.58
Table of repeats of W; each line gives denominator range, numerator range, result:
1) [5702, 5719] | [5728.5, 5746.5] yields 1.07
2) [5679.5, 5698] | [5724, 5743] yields 1.01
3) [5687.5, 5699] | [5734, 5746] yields 1.04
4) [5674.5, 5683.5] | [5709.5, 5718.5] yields 0.88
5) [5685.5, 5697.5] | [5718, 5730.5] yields 1.01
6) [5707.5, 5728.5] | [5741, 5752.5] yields 1.06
